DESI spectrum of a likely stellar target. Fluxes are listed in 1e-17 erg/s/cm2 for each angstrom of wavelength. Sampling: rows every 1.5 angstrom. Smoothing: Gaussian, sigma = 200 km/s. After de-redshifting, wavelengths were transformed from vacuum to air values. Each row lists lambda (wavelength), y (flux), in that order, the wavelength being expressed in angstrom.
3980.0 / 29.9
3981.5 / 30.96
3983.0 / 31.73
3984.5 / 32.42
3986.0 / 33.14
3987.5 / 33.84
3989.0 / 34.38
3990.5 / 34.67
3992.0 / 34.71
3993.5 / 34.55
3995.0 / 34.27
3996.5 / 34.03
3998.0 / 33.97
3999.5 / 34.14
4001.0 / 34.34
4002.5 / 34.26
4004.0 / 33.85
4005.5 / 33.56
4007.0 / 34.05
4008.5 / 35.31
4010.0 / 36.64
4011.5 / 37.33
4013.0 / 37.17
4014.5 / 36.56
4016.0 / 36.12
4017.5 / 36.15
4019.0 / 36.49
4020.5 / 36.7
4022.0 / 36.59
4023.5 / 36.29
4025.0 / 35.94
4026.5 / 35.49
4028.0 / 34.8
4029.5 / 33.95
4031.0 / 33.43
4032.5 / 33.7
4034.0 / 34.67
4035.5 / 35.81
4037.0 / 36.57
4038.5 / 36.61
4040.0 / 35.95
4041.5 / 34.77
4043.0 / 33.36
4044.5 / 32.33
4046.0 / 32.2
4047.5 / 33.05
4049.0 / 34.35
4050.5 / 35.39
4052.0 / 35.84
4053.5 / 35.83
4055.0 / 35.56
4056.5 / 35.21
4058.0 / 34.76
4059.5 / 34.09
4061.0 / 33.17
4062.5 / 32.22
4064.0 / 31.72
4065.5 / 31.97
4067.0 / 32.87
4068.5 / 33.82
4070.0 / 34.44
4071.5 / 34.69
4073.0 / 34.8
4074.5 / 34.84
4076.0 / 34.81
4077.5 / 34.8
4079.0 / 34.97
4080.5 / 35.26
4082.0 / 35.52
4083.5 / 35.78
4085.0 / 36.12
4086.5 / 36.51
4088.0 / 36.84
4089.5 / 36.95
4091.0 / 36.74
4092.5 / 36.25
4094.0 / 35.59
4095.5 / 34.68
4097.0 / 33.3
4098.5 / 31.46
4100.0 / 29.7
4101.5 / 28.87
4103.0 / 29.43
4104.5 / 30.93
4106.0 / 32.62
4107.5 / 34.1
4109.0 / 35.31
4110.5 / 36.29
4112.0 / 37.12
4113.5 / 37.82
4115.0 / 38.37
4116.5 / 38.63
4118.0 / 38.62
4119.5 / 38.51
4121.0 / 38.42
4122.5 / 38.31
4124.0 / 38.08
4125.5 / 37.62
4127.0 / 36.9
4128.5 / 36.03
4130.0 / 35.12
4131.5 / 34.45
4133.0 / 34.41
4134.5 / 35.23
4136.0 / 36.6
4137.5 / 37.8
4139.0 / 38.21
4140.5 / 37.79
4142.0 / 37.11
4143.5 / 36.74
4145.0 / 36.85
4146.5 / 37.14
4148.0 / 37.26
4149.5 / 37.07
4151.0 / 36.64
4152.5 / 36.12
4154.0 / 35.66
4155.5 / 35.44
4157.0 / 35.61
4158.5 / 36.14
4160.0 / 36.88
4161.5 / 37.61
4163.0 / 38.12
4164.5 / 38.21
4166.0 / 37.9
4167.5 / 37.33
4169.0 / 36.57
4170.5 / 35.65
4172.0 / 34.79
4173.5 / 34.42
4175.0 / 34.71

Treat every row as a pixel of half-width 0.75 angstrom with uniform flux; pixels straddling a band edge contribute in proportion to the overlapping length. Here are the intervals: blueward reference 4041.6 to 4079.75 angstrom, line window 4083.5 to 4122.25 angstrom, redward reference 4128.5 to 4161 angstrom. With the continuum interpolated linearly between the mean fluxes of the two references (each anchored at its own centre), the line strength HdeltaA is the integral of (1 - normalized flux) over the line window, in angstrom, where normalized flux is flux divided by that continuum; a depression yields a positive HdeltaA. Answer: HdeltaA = 0.0 angstrom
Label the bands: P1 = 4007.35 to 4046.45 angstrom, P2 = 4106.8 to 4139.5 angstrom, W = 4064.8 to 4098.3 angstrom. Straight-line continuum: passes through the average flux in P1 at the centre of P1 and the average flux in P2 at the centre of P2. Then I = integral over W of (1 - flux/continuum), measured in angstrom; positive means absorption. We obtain 1.2 angstrom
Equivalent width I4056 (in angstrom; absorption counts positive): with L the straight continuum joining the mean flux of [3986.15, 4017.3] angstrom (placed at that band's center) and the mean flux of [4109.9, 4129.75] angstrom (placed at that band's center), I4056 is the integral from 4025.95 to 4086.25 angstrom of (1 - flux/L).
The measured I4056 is 2.8 angstrom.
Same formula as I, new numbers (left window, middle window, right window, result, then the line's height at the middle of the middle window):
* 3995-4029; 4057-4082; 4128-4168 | 1.3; 35.9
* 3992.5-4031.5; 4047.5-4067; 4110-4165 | 1.0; 35.9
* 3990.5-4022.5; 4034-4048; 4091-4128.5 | 0.3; 35.3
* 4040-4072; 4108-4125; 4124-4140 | -0.9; 35.9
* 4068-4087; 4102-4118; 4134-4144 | 0.5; 36.2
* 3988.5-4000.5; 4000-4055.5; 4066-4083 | -1.1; 34.4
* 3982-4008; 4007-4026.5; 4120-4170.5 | -1.1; 34.3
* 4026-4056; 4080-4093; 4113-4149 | -0.1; 35.9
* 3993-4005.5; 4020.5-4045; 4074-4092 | -0.2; 34.8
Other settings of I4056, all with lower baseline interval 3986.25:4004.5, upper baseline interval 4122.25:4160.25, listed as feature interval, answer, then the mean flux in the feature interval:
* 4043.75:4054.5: 0.28 angstrom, 34.2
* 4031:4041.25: -0.14 angstrom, 35.4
